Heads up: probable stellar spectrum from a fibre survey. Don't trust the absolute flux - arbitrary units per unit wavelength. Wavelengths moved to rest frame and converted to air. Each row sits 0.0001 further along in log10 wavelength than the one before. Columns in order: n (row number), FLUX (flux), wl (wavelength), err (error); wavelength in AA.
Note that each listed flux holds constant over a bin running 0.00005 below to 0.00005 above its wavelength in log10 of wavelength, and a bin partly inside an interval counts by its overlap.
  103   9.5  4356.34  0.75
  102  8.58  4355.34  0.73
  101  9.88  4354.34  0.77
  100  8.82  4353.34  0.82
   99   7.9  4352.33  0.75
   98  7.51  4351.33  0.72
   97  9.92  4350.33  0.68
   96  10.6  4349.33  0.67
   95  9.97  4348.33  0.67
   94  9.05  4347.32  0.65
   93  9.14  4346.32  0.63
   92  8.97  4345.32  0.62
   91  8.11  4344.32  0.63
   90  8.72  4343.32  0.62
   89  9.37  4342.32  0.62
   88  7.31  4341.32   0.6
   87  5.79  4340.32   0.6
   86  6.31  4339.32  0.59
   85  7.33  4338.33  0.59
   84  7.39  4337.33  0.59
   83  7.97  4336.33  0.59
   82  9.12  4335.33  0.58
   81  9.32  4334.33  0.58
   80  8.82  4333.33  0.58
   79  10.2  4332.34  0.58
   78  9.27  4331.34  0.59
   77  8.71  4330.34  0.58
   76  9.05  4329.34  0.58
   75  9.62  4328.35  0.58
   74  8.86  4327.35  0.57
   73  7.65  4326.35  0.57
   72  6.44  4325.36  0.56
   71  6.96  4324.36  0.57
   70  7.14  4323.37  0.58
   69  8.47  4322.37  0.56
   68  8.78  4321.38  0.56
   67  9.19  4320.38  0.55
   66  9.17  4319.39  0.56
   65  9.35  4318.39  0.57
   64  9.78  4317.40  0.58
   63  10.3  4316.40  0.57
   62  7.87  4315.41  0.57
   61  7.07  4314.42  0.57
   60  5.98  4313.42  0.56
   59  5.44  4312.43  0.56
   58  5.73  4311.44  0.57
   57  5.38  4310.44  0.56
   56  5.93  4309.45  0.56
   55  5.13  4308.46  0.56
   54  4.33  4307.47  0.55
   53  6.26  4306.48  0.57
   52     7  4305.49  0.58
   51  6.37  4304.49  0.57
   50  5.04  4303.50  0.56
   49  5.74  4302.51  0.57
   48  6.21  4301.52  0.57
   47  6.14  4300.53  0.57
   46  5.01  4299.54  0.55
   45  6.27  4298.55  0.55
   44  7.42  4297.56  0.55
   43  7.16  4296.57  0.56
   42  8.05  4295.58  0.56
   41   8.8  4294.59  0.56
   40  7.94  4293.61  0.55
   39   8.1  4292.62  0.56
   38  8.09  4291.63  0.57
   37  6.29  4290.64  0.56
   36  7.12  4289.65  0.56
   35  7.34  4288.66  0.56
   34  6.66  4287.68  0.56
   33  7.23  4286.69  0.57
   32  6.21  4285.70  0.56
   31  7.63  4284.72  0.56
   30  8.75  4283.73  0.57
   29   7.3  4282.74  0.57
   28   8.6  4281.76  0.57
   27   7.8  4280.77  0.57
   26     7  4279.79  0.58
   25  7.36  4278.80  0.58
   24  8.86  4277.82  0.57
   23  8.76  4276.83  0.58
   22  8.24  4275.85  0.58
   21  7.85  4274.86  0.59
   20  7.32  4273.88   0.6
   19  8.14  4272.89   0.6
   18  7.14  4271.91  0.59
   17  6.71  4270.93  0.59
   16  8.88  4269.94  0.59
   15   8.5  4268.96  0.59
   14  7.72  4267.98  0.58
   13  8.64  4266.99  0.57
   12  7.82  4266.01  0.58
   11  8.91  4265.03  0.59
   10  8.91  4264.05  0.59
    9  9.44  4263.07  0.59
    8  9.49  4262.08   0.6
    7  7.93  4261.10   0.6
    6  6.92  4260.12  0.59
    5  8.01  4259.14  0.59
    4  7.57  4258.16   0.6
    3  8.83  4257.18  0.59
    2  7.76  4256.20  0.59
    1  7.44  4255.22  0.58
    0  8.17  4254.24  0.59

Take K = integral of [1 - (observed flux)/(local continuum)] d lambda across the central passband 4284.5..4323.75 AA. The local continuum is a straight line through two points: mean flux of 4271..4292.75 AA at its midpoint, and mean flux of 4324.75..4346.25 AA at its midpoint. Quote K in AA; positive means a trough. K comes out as 4.1 AA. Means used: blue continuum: 7.6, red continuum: 8.31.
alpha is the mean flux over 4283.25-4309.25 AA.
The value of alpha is 6.77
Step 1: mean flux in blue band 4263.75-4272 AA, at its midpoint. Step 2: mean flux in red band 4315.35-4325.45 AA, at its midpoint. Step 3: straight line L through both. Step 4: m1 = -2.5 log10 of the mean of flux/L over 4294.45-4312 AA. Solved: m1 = 0.34 mag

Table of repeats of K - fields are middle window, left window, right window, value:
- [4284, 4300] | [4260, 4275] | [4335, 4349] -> 1.9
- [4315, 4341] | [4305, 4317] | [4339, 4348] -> -4.1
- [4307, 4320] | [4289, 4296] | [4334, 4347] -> 1.4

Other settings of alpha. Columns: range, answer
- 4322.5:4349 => 8.35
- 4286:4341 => 7.42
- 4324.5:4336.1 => 8.74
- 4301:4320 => 6.76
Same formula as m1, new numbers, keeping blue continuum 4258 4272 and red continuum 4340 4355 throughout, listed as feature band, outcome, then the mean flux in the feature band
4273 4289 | 0.085 mag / 7.7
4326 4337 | -0.035 mag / 8.95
